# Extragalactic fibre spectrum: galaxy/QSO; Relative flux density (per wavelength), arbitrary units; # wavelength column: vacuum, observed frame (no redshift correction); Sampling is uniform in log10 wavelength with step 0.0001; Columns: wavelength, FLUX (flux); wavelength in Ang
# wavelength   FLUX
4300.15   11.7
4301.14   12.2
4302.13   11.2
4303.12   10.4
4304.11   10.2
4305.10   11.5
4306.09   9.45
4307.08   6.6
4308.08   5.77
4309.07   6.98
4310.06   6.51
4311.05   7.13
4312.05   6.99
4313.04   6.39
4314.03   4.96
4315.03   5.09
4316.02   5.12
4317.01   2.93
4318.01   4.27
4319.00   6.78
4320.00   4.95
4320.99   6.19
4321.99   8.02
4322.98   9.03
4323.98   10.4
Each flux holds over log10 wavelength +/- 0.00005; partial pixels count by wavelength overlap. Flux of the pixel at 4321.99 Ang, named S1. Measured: 8.02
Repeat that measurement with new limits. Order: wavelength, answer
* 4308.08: 5.77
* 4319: 6.78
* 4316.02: 5.12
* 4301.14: 12.2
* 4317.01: 2.93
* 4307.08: 6.6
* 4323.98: 10.4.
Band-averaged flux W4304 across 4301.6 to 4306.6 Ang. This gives 10.6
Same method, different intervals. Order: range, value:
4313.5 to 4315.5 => 5.04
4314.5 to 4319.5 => 4.84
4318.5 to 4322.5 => 6.5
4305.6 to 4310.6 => 7.06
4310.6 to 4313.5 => 6.83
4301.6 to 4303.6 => 10.8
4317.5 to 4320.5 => 5.33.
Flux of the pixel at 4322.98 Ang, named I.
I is 9.03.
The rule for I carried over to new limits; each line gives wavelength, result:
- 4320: 4.95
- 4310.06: 6.51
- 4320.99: 6.19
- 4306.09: 9.45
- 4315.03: 5.09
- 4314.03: 4.96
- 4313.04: 6.39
